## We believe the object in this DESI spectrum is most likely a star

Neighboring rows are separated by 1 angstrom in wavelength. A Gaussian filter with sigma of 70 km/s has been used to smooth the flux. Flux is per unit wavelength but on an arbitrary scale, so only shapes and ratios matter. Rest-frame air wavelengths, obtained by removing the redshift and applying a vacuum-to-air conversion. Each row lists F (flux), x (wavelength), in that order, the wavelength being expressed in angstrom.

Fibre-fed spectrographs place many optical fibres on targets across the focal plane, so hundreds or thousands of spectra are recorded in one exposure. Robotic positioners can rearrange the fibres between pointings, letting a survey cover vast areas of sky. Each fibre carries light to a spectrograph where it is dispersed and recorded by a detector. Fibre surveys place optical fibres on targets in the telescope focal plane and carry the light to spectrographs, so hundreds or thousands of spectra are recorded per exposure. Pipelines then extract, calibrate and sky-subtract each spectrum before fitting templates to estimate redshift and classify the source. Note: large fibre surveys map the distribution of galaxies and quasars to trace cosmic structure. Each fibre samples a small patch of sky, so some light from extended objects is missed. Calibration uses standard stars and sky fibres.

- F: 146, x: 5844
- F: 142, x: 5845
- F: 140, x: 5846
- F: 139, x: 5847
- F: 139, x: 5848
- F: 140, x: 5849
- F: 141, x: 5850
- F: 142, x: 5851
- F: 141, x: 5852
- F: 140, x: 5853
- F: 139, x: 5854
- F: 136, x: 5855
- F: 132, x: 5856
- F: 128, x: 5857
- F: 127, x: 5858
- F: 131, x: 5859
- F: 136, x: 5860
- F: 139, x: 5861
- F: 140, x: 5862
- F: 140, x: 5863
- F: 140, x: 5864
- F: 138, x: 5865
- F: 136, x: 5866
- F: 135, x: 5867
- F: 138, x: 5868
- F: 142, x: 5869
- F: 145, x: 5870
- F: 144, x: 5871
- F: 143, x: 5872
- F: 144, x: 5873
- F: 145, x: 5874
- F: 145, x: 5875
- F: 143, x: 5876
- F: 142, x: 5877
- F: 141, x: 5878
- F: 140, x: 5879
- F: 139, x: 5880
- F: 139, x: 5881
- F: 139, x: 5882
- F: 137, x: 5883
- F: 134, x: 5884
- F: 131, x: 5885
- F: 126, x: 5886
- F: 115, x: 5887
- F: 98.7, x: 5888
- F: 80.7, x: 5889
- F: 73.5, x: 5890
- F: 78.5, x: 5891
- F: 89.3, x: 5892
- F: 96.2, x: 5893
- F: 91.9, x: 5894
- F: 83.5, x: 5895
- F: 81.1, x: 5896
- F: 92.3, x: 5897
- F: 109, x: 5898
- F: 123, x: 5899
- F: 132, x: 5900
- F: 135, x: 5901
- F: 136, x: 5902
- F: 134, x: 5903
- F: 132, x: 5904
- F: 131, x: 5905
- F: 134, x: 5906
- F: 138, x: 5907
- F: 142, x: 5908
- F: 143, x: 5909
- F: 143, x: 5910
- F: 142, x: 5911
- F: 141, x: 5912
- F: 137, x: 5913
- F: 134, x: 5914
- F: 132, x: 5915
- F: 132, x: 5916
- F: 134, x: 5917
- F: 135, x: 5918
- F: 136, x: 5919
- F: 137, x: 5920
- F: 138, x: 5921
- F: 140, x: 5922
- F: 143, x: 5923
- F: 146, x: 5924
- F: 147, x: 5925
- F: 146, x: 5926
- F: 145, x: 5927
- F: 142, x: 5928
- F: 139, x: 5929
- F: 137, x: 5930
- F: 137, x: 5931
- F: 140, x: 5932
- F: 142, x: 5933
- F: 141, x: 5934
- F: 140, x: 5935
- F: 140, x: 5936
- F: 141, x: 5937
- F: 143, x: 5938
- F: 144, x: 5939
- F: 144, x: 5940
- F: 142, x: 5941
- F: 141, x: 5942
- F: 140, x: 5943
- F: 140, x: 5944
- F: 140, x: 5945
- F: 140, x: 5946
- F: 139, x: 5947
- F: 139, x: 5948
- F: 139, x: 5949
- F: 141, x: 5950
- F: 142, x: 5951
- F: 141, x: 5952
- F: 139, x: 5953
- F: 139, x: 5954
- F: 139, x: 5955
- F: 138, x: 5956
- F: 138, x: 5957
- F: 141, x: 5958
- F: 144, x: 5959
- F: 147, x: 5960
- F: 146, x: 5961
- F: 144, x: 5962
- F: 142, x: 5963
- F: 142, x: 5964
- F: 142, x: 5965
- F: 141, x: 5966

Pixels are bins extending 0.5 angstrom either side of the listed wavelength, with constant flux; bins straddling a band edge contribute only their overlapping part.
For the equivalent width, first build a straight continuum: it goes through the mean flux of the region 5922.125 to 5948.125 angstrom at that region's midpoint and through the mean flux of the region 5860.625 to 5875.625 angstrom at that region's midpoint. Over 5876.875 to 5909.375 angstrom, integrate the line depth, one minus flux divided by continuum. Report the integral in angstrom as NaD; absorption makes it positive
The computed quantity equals 5.1 angstrom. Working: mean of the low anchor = 141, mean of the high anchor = 141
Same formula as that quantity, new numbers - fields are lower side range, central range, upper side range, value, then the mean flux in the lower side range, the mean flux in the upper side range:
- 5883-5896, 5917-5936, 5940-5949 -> -1.98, 101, 140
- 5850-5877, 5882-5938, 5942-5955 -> 4.77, 139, 140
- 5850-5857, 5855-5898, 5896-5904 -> 1.57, 138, 121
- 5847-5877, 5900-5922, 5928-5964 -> 0.57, 139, 141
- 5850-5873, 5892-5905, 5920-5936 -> 2.59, 138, 141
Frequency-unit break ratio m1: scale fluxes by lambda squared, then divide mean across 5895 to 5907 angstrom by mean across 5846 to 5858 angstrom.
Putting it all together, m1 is 0.9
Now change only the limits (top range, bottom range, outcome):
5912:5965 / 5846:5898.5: 1.13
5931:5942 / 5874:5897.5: 1.25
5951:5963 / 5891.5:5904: 1.32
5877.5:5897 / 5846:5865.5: 0.82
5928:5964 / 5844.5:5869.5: 1.05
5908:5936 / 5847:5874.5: 1.03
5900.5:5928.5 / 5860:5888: 1.02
